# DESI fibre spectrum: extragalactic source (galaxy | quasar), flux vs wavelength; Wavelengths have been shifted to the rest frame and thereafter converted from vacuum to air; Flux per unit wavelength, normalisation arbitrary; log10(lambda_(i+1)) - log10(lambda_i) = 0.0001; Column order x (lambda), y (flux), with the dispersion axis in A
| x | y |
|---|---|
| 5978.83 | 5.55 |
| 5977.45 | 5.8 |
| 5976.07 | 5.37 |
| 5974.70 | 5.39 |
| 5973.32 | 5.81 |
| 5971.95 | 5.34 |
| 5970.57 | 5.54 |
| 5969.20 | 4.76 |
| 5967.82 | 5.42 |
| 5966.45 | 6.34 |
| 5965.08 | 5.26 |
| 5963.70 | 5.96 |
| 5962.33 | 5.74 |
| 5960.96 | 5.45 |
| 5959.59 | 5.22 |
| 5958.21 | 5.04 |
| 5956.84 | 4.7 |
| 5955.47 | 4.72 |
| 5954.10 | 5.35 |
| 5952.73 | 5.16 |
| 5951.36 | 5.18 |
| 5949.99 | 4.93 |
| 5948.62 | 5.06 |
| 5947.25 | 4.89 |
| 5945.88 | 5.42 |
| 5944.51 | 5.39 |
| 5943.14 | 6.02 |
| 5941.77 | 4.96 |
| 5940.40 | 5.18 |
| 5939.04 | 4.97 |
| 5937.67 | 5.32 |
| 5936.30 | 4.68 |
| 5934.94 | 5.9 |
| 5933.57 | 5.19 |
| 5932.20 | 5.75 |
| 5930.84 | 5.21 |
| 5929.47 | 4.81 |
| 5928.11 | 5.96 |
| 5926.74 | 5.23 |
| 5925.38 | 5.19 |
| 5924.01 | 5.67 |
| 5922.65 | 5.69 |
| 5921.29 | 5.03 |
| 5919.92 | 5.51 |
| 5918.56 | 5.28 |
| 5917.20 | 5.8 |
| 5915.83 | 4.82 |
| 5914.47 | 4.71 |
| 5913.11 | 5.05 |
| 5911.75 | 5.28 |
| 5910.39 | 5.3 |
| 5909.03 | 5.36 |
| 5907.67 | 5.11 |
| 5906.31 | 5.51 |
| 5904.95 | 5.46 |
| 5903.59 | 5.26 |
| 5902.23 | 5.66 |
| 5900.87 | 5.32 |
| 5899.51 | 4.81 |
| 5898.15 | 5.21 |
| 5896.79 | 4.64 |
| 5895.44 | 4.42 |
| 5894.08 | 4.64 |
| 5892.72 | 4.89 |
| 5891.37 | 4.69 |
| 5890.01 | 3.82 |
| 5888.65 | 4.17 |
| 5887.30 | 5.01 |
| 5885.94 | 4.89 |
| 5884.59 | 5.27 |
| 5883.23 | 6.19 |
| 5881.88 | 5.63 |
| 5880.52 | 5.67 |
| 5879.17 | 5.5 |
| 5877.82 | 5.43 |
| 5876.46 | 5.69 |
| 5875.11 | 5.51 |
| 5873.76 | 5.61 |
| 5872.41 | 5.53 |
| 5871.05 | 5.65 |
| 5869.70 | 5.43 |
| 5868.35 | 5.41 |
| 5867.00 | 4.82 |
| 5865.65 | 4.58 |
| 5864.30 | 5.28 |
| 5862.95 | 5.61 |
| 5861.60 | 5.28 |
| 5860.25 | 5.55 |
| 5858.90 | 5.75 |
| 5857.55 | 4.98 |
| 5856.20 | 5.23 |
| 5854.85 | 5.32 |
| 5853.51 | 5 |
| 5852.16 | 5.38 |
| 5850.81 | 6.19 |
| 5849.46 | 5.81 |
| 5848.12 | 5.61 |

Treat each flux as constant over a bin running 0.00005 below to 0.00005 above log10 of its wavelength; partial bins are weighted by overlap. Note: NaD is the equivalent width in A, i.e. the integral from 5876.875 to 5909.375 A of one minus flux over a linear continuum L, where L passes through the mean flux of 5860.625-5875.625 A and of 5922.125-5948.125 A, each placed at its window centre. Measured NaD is 1.4 A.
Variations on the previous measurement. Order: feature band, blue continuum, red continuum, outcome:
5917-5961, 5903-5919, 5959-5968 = 1.58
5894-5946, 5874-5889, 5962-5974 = 2.08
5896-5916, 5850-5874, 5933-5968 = 0.58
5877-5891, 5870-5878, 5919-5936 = 0.98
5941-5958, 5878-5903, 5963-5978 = 0.82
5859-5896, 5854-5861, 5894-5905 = 0.06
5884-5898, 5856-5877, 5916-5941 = 1.83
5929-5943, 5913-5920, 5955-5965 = -0.04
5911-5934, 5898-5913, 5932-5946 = 0.01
